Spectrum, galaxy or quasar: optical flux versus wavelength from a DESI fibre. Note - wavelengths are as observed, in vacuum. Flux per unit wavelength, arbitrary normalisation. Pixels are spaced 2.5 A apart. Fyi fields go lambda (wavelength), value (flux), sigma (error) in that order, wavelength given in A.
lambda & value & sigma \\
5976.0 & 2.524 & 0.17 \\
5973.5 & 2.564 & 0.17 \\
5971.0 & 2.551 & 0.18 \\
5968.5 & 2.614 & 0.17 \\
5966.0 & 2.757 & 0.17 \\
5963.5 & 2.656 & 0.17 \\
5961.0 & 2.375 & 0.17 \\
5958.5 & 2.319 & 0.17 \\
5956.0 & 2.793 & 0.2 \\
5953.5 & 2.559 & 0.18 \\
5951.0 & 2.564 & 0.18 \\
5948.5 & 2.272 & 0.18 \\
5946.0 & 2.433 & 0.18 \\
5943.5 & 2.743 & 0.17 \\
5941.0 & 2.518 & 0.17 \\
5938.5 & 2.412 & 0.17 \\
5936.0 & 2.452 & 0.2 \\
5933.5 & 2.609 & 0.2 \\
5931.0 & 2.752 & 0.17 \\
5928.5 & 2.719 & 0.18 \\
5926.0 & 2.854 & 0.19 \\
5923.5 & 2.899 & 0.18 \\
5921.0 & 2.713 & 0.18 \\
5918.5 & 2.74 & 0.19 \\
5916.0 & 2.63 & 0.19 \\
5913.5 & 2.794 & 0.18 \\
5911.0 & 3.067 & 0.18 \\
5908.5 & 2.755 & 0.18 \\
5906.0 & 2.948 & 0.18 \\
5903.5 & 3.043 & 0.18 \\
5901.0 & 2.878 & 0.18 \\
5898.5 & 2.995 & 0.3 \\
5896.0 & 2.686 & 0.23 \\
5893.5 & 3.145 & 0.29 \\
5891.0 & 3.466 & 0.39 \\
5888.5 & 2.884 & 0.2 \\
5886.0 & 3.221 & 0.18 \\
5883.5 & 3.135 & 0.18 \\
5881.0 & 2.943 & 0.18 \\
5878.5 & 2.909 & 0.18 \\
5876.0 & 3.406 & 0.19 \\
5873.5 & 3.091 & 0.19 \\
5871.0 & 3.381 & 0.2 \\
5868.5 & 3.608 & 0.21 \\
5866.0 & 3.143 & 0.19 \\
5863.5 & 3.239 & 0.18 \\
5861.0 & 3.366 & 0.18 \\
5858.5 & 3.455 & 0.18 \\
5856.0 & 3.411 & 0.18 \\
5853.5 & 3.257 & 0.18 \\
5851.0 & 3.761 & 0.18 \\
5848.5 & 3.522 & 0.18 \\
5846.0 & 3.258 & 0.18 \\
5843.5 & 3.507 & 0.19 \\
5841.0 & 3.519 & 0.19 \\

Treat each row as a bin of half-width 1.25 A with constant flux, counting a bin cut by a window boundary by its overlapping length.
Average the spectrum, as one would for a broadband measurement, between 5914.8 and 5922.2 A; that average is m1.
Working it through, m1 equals 2.69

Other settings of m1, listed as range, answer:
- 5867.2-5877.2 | 3.37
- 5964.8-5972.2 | 2.64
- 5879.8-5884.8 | 3.04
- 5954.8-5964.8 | 2.54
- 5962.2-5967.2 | 2.7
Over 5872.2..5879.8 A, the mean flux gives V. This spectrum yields 3.14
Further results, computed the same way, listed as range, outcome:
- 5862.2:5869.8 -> 3.33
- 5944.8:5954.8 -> 2.46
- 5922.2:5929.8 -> 2.82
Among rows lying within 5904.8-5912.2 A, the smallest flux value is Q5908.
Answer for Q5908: 2.755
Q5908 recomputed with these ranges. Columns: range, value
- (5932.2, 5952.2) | 2.272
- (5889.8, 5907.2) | 2.686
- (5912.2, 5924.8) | 2.63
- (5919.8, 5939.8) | 2.412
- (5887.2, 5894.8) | 2.884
